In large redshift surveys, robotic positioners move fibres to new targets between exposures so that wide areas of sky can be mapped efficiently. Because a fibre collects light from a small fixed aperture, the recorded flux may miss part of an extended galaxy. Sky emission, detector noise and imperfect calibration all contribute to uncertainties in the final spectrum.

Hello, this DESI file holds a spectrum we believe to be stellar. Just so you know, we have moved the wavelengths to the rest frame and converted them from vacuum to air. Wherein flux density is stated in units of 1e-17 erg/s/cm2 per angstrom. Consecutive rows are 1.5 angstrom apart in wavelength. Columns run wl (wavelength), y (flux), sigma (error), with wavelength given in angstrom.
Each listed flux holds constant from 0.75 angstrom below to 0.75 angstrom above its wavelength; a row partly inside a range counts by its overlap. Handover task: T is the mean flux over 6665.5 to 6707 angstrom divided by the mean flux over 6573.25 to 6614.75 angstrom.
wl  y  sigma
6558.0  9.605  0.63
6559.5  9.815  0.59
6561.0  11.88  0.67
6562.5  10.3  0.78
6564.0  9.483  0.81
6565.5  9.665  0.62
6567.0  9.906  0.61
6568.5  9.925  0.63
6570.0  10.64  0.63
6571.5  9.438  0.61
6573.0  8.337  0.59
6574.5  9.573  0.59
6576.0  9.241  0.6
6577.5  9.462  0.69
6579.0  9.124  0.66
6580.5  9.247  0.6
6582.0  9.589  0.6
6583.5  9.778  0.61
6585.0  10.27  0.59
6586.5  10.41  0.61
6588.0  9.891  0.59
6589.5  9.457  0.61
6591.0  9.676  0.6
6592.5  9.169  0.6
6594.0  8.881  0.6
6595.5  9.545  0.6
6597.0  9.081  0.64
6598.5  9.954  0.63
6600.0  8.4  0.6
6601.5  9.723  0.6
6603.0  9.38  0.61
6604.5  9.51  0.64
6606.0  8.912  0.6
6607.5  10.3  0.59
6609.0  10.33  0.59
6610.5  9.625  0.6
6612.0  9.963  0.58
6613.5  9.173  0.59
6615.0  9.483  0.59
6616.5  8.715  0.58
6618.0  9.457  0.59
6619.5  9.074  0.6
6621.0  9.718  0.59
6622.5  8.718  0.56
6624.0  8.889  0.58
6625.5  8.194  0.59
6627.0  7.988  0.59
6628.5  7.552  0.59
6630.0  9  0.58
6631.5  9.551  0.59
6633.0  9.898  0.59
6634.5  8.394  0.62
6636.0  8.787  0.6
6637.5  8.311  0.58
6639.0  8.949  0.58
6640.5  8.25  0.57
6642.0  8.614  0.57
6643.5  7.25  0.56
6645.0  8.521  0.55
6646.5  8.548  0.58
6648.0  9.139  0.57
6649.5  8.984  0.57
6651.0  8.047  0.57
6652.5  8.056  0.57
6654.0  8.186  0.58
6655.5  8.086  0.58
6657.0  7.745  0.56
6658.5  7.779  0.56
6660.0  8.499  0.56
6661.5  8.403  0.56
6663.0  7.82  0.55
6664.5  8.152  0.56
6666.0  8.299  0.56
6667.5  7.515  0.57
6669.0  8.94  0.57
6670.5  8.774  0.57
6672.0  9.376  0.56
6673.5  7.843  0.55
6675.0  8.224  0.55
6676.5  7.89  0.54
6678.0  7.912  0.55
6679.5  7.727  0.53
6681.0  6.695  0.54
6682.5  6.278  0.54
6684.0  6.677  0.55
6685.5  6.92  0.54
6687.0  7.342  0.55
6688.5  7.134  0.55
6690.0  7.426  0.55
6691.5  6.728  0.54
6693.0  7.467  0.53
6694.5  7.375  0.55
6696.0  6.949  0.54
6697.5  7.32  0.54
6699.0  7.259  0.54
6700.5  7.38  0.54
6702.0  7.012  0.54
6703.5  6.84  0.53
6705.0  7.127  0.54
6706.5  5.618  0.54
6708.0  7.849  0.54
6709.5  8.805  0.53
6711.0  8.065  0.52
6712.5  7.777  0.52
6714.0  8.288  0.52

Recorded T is 0.8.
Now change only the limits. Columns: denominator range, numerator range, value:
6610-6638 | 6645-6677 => 0.93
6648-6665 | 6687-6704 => 0.88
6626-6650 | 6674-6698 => 0.84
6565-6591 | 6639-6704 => 0.81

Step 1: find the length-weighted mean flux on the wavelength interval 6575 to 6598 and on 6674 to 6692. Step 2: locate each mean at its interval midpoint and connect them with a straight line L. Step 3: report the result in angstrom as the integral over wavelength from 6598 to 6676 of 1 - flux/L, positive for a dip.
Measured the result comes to -3.8 angstrom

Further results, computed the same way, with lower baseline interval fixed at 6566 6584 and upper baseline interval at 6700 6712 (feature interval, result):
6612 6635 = -0.6 angstrom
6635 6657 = -0.1 angstrom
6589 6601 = -0.1 angstrom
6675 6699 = 1.4 angstrom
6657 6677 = -0.7 angstrom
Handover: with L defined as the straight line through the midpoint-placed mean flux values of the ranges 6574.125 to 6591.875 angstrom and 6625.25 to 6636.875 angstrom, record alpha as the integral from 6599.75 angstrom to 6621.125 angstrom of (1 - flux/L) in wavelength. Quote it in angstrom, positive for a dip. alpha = -0.9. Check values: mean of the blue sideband 9.64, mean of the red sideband 8.69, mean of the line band 9.47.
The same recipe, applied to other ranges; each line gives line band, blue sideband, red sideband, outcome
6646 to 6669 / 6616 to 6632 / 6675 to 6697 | -0.85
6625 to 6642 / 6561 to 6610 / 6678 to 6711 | -0.18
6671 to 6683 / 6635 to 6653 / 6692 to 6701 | -0.12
